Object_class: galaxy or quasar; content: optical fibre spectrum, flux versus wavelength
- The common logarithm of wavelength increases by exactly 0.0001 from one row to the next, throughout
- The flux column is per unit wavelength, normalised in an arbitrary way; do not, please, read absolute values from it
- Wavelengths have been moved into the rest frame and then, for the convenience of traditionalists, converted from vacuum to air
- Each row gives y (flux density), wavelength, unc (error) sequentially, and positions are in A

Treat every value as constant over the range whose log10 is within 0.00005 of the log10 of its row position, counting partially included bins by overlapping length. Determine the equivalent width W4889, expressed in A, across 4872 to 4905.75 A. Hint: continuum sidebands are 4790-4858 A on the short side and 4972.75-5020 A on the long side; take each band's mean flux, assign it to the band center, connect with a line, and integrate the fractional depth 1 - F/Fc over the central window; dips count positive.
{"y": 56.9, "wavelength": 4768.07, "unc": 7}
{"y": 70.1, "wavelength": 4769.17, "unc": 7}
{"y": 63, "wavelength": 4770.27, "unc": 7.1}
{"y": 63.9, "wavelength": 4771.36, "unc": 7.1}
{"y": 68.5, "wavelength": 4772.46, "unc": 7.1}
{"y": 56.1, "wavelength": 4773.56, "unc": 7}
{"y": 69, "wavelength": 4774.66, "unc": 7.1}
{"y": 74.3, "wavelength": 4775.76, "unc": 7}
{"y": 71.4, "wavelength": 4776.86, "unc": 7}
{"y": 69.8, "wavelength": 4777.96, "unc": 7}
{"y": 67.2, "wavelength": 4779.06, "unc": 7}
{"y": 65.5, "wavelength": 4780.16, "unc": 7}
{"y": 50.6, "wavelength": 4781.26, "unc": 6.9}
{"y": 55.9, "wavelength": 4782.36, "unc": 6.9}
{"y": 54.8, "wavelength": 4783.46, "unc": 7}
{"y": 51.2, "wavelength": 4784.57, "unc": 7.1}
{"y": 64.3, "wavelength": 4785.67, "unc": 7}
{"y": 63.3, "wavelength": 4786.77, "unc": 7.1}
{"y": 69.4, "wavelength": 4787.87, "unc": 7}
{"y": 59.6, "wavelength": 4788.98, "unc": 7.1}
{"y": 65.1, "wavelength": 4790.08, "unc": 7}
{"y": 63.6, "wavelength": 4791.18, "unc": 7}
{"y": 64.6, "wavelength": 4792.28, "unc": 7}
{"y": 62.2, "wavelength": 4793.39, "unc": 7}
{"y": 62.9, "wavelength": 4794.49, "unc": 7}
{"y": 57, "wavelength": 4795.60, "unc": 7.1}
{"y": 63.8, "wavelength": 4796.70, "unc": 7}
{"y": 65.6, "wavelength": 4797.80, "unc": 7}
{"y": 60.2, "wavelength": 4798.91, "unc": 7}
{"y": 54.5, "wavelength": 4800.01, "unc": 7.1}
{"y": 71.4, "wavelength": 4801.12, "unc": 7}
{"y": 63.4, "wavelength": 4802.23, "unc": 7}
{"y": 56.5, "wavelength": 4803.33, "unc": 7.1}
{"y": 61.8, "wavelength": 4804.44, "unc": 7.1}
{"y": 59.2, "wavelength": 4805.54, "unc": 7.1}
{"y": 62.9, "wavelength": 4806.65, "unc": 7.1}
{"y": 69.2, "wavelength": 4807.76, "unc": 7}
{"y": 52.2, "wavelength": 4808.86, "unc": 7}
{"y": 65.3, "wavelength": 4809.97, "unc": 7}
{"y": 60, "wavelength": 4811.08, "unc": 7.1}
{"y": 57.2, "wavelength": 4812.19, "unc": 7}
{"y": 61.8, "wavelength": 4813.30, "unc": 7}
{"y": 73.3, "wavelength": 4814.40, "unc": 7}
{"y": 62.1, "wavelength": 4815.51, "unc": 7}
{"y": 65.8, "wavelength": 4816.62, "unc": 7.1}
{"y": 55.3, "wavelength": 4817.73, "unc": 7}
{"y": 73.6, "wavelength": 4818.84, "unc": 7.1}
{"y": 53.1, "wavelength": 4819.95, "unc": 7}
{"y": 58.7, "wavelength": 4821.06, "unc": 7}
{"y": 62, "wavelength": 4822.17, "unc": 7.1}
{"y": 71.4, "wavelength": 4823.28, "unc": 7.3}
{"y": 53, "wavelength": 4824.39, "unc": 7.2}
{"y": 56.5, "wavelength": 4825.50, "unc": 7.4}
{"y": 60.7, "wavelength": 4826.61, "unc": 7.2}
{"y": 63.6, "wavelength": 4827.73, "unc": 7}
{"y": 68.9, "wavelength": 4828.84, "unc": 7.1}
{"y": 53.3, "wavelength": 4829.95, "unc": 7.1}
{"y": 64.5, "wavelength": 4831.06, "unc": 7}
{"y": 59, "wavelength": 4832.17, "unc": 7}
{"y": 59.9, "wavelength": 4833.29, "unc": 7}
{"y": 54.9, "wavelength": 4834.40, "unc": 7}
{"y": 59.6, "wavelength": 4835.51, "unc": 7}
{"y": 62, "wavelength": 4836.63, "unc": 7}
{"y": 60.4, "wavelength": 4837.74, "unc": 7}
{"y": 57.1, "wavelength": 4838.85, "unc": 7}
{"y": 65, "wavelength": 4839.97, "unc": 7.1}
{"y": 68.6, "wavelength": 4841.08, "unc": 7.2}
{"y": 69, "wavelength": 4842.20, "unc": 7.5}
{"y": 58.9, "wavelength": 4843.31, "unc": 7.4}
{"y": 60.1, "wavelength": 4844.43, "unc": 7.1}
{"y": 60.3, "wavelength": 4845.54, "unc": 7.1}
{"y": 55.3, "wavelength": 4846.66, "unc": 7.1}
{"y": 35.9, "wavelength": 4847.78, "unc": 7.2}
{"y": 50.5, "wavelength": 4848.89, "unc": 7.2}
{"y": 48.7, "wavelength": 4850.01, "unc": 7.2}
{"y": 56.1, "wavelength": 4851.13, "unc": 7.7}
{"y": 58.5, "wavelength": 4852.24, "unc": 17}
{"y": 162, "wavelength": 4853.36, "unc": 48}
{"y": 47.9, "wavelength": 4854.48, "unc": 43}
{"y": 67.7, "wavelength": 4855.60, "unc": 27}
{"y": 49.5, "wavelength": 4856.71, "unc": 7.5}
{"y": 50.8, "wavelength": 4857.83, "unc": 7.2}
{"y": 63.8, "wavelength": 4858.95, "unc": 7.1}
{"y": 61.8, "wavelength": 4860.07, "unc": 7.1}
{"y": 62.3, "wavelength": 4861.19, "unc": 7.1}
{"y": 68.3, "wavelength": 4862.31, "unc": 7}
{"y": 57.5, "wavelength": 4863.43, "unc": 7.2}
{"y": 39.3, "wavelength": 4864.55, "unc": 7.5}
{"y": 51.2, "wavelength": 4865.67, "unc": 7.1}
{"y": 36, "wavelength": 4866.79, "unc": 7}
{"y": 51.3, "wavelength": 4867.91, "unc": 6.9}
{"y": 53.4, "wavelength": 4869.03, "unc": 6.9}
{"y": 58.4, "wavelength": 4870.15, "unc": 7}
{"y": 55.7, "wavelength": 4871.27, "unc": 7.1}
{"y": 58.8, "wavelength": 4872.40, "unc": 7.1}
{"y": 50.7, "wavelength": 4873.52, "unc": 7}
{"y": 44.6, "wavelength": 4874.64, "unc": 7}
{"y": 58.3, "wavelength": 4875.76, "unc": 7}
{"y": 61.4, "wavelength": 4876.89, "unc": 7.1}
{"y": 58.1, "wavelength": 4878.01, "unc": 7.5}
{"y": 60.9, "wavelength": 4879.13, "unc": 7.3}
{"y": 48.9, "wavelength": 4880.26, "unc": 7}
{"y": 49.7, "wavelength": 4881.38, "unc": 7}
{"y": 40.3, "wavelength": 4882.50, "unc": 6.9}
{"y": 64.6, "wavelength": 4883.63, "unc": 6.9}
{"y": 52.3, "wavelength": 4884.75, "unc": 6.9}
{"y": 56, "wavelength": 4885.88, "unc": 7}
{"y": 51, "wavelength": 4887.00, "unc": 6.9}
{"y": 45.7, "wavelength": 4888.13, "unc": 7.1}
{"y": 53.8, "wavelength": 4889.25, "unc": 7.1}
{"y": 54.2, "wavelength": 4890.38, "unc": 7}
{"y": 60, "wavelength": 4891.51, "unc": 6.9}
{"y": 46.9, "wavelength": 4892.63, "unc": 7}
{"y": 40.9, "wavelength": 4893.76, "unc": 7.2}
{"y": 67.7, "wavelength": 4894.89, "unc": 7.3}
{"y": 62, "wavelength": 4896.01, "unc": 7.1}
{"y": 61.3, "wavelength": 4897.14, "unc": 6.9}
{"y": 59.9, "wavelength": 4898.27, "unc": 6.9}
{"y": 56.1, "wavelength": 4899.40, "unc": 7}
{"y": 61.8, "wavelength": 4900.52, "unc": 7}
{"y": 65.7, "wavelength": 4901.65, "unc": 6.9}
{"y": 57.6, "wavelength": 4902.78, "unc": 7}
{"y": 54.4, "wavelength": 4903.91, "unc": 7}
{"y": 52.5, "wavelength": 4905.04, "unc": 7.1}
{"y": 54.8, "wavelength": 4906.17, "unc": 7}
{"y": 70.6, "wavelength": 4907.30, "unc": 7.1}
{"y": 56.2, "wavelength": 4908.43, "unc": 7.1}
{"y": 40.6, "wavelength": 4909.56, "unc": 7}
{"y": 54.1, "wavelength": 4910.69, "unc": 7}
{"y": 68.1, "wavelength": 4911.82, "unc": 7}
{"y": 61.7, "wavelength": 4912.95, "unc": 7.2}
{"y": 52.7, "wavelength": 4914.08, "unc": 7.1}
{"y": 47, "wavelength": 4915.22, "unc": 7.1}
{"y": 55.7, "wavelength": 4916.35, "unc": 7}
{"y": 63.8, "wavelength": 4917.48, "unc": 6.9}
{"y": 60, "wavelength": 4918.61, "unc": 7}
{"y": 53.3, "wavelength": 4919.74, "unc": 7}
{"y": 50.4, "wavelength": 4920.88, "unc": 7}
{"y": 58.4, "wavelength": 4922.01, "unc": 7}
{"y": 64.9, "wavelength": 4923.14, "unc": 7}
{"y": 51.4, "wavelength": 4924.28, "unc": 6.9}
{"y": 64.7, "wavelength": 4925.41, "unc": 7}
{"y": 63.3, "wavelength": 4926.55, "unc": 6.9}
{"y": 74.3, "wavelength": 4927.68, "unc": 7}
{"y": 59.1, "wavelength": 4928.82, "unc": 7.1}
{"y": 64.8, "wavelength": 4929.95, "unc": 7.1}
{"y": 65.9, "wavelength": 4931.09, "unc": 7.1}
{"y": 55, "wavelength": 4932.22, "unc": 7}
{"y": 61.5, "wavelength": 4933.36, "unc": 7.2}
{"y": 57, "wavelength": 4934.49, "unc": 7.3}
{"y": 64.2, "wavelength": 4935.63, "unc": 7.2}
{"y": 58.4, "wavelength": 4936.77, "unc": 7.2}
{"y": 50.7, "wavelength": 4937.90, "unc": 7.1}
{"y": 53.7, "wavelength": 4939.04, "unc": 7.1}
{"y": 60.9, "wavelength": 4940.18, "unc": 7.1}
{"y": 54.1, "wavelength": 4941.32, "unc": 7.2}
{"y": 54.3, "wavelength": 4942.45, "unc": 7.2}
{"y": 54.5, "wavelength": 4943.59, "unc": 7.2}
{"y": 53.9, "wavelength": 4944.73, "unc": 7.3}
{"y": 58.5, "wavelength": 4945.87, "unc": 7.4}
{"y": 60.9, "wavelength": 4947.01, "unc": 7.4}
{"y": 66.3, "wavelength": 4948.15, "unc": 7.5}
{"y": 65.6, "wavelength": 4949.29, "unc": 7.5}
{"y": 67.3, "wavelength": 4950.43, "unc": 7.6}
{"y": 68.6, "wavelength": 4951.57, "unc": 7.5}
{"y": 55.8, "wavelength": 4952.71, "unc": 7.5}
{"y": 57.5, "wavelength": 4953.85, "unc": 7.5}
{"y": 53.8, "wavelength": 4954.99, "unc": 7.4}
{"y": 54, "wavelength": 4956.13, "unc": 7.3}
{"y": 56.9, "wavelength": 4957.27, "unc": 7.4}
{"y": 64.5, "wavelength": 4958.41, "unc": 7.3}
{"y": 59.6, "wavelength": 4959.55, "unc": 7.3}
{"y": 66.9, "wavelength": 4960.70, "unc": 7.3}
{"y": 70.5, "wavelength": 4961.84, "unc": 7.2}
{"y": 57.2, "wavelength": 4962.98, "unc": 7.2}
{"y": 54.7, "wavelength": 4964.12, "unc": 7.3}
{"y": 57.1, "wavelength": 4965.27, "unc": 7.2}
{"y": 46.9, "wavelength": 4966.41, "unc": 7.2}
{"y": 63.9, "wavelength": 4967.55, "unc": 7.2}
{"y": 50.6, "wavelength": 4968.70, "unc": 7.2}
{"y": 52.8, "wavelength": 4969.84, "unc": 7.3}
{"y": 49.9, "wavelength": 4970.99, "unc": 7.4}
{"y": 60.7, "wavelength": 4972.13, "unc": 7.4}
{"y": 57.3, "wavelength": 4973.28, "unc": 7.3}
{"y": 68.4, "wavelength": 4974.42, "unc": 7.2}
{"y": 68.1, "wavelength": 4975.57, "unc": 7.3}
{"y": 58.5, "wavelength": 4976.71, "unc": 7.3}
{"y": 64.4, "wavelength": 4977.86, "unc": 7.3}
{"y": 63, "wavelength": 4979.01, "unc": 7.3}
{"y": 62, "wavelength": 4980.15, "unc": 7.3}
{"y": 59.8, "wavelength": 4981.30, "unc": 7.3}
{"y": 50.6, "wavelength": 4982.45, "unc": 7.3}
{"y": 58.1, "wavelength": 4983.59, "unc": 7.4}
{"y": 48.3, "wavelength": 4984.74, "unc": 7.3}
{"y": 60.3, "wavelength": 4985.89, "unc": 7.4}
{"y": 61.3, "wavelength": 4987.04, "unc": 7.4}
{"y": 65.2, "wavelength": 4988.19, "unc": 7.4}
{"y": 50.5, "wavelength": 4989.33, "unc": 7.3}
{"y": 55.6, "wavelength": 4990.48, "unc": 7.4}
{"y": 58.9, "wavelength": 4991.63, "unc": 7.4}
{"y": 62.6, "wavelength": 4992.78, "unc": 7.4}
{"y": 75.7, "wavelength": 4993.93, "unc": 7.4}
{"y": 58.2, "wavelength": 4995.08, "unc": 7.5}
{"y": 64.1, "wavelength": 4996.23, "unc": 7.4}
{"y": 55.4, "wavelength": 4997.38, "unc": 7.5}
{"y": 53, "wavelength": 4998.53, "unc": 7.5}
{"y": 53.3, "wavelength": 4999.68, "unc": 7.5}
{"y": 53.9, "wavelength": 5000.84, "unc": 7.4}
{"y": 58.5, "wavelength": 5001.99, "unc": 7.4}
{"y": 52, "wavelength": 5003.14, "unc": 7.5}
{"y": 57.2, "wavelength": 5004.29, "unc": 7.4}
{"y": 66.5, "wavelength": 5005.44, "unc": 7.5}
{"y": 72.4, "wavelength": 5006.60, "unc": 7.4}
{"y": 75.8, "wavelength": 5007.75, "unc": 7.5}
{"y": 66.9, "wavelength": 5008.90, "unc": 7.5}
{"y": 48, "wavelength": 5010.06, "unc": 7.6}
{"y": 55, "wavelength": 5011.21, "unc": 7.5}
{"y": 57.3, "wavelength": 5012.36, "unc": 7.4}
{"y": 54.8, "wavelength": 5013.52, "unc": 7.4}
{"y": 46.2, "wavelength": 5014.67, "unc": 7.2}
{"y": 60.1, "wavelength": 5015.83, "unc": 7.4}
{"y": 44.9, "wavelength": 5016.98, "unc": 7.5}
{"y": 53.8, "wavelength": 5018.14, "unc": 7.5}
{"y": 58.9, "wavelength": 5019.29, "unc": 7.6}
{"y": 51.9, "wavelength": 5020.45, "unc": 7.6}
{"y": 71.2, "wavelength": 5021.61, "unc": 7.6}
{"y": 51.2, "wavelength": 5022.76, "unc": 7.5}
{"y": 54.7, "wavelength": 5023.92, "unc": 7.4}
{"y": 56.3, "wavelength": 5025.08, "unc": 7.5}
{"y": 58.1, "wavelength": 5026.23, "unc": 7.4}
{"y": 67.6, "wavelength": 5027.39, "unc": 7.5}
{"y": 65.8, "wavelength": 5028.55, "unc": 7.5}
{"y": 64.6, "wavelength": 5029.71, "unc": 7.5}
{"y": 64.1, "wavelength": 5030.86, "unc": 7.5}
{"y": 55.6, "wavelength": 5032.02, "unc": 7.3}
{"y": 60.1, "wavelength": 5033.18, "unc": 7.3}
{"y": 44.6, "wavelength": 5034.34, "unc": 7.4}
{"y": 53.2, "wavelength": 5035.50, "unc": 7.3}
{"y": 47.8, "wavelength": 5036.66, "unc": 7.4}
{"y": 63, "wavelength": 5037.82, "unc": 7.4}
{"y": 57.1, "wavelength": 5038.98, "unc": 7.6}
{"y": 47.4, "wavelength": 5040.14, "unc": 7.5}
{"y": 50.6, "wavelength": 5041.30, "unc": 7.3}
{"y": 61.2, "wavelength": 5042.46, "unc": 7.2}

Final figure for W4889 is 3.1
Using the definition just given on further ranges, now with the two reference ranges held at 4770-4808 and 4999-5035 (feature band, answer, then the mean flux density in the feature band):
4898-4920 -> 1.09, 57.4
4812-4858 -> 0.02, 61.9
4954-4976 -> 0.23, 58.5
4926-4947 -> 0.22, 59.2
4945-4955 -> -0.39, 61.8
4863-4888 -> 3.49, 52.5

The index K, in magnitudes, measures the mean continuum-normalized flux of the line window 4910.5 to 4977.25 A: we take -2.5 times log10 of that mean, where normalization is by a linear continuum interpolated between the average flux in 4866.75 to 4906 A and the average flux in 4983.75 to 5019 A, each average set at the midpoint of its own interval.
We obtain -0.05 mag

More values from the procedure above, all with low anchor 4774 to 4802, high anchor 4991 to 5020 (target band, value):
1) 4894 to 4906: 0.03 mag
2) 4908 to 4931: 0.03 mag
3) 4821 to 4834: 0.02 mag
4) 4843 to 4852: 0.16 mag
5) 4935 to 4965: 0.01 mag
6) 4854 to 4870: 0.13 mag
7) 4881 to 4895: 0.17 mag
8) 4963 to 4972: 0.10 mag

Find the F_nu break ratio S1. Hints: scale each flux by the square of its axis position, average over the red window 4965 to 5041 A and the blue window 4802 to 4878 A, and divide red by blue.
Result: 1.0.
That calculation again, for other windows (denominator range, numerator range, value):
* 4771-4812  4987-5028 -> 1.02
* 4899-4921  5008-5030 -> 1.05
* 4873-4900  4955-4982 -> 1.13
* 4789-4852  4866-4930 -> 0.96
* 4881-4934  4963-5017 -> 1.06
